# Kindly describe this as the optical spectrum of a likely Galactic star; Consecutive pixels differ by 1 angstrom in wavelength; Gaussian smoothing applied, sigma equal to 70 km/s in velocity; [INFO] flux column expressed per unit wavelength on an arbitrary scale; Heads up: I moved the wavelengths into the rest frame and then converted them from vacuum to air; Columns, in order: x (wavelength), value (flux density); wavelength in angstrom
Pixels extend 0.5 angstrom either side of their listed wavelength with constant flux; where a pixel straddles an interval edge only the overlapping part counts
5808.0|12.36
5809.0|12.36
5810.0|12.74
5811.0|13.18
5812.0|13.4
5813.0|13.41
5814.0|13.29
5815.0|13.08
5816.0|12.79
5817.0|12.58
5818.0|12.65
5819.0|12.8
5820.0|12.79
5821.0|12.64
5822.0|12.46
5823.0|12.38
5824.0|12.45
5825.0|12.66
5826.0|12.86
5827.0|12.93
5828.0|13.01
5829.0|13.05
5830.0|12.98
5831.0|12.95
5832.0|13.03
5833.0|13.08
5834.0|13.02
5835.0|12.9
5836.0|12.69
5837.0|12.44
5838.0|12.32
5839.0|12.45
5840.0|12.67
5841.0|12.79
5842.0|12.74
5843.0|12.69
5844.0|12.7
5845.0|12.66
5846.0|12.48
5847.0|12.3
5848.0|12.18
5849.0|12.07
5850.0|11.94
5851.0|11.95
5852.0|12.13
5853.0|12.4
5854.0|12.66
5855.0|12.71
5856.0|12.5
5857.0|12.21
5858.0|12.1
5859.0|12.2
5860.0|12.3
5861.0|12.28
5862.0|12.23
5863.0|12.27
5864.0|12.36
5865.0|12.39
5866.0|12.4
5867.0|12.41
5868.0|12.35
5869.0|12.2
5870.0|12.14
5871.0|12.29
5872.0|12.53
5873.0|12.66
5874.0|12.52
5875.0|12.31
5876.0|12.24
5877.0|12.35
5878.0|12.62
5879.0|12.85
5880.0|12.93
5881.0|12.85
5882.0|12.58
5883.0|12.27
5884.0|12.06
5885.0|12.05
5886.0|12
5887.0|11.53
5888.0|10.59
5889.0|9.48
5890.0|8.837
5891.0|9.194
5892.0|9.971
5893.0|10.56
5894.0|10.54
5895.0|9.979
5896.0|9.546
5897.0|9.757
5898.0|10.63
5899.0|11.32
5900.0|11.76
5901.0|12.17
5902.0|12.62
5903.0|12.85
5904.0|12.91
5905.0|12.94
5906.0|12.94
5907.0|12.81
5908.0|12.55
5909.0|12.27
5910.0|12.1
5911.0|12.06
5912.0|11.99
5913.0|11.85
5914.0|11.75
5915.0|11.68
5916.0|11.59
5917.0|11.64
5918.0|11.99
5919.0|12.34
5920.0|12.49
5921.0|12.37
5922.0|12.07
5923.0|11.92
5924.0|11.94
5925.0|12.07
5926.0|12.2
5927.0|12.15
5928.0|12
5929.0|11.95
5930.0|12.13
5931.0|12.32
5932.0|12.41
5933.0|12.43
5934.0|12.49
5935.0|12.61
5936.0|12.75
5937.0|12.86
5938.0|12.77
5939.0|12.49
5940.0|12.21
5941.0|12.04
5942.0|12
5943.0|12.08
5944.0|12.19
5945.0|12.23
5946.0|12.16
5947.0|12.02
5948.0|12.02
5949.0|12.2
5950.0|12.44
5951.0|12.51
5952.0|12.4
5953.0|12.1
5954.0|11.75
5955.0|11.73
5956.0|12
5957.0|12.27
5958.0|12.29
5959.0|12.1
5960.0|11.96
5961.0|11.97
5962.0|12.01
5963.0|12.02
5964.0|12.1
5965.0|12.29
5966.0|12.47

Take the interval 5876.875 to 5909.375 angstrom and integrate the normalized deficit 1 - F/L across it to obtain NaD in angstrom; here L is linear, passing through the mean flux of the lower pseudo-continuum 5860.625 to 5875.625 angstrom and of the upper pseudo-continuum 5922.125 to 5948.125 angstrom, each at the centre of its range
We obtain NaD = 2.0 angstrom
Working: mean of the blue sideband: 12.4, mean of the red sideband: 12.2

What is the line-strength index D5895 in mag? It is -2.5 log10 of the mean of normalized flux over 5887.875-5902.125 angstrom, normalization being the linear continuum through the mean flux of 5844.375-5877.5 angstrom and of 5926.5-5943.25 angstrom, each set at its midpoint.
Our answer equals 0.18 mag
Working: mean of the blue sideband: 12.3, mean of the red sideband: 12.3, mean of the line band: 10.4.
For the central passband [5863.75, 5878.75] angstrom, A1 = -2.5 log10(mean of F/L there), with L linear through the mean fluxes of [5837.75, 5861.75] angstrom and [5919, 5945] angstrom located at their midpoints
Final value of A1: 0.00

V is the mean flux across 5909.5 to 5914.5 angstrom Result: 11.9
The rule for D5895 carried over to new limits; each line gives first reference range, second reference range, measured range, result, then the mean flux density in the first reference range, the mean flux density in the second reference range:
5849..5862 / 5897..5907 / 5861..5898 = 0.05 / 12.3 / 12.1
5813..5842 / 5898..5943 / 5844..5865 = 0.03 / 12.8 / 12.2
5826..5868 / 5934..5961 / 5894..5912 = 0.05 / 12.5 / 12.2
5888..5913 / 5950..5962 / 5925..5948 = -0.04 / 11.3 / 12.1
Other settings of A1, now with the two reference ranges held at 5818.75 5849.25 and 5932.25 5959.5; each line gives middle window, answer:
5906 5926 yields 0.02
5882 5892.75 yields 0.15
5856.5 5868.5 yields 0.03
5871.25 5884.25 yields 0.00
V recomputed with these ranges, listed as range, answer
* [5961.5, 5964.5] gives 12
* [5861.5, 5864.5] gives 12.3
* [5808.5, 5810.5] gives 12.6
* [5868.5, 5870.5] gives 12.2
